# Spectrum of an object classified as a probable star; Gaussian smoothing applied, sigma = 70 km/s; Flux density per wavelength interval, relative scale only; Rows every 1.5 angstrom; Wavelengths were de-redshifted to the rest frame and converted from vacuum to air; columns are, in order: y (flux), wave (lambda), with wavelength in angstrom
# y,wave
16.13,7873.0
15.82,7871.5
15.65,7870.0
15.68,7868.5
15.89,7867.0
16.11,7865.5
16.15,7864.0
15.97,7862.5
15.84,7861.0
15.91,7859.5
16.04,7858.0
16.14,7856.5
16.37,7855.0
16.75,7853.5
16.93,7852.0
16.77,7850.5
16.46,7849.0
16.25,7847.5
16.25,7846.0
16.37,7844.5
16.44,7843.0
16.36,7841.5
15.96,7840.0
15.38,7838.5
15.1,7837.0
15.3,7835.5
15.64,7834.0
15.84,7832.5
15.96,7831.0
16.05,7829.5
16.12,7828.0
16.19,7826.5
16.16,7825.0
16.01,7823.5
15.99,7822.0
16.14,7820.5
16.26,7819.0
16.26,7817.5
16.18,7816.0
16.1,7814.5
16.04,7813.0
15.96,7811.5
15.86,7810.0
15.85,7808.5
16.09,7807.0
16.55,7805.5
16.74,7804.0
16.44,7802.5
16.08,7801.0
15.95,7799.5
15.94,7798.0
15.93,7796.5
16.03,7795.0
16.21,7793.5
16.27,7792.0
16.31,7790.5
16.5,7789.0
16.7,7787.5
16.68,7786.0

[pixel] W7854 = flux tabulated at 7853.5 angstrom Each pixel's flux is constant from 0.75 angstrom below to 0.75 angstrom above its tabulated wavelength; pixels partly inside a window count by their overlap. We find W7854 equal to 16.75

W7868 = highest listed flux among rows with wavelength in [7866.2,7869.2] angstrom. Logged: 15.89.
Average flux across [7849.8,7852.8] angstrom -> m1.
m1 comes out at 16.8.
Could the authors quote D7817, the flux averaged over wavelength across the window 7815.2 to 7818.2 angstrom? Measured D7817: 16.2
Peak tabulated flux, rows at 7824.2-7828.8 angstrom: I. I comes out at 16.19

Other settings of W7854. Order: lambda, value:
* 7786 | 16.68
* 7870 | 15.65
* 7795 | 16.03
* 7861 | 15.84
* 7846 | 16.25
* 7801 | 16.08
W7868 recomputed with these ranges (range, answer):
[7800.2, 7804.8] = 16.74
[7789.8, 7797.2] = 16.31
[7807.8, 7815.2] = 16.1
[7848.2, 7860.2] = 16.93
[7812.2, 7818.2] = 16.26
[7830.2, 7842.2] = 16.36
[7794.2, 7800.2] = 16.03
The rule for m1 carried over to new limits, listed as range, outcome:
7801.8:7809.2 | 16.3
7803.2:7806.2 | 16.6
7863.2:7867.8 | 16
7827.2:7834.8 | 15.9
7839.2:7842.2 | 16.1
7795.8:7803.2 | 16.1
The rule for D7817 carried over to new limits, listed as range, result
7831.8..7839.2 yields 15.4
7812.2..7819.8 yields 16.2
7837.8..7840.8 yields 15.7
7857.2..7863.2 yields 15.9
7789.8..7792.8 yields 16.3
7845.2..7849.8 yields 16.3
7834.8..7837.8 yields 15.2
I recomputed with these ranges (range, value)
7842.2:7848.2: 16.44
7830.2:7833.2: 15.96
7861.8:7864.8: 16.15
